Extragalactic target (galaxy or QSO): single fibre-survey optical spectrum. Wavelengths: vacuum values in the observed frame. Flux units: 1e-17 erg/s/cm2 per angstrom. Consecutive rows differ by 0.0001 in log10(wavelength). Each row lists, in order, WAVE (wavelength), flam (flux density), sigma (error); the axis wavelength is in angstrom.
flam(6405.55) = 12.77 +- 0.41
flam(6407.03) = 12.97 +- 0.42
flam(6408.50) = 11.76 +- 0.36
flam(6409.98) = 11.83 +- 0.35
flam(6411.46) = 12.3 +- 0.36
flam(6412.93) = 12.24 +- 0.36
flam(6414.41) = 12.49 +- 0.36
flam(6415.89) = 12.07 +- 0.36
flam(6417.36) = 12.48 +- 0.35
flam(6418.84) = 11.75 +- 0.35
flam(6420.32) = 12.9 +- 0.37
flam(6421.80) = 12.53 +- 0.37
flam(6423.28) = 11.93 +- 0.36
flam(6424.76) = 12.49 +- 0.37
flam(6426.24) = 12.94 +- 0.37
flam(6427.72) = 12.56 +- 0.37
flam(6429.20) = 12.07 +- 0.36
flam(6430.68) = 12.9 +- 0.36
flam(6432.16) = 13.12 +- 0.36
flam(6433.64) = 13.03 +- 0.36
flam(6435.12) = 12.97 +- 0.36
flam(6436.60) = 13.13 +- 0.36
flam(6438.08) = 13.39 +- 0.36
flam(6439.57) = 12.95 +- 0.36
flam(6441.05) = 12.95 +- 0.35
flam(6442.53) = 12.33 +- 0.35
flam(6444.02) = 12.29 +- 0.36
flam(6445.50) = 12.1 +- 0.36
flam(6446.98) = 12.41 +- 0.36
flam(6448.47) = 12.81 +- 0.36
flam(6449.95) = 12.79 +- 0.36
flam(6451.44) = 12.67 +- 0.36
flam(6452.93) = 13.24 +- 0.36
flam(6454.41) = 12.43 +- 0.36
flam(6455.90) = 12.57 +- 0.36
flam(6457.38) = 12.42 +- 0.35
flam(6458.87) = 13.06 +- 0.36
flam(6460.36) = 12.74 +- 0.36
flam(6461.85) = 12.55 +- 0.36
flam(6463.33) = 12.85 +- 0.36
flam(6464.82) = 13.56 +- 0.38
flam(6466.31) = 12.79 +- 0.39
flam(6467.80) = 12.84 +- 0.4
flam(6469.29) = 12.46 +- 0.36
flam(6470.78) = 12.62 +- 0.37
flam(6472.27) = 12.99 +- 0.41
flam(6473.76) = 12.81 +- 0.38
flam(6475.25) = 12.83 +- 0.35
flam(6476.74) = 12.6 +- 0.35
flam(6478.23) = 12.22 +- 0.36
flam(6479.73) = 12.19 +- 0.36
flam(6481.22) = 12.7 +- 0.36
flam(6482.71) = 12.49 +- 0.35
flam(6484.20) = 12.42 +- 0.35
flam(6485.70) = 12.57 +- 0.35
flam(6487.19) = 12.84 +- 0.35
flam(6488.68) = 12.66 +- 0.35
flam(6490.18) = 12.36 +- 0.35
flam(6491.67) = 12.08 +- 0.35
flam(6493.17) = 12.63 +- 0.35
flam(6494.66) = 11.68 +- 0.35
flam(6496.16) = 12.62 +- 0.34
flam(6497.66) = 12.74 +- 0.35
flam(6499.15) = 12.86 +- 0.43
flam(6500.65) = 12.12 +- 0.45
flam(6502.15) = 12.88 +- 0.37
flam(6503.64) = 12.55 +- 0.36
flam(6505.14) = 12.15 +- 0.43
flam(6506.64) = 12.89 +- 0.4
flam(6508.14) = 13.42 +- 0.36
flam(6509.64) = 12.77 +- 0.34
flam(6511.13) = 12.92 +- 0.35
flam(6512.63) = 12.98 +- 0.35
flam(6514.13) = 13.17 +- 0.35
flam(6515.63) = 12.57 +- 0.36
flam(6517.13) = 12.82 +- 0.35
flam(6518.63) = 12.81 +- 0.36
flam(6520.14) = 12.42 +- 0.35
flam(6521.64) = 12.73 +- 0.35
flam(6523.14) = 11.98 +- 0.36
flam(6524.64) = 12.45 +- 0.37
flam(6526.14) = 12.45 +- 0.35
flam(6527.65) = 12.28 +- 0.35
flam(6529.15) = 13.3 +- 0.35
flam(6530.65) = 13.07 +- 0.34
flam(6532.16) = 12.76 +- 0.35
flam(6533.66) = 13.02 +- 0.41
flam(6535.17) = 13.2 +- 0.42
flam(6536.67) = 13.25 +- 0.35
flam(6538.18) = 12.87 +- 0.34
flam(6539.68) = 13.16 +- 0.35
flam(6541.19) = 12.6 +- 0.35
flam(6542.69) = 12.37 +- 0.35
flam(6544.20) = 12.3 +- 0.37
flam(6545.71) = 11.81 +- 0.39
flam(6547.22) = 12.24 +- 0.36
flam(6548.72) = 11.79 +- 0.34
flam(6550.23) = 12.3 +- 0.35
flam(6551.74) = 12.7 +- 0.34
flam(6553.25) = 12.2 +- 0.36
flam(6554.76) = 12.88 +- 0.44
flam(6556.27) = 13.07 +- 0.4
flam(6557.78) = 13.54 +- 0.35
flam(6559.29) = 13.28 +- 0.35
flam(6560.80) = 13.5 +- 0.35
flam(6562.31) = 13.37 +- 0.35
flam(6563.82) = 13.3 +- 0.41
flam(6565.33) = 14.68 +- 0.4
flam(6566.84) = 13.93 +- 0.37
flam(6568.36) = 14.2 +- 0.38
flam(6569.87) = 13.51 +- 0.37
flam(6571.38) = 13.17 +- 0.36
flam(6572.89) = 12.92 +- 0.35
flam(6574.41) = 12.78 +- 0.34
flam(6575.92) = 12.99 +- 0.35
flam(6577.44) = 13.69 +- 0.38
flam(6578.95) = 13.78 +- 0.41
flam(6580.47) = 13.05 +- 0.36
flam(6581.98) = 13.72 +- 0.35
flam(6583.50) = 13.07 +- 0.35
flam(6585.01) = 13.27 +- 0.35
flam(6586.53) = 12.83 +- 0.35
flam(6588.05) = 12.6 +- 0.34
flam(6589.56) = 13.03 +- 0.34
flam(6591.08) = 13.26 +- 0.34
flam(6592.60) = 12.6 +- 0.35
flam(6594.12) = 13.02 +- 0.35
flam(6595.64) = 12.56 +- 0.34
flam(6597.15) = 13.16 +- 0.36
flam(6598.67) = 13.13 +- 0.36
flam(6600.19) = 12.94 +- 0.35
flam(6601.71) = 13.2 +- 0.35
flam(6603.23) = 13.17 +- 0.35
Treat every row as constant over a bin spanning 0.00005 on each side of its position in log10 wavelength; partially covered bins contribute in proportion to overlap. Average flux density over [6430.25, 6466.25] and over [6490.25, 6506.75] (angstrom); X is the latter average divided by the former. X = 1.0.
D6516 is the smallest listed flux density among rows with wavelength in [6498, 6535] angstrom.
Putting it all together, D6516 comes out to 11.98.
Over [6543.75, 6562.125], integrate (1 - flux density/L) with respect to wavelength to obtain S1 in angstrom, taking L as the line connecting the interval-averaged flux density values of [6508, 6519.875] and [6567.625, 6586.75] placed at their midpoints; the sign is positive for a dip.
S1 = 0.69 angstrom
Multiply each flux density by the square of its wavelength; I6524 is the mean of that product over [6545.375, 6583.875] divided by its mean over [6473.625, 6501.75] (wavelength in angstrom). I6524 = 1.1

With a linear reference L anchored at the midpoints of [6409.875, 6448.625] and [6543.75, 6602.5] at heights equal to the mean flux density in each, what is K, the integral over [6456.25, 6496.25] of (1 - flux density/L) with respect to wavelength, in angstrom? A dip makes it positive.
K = 0.4 angstrom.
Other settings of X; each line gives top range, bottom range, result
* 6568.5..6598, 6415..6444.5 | 1.04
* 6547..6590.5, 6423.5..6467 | 1.03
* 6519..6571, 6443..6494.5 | 1.02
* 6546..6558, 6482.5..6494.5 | 1.00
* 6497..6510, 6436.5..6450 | 1.00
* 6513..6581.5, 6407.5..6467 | 1.03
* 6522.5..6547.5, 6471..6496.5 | 1.01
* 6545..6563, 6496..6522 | 1.00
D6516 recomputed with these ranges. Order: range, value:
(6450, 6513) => 11.68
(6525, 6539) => 12.28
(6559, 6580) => 12.78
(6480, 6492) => 12.08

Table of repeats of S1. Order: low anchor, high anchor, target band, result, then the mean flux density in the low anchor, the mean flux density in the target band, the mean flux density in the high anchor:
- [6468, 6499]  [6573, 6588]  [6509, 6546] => 0.29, 12.5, 12.7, 13.2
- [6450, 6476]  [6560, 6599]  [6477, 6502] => 0.85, 12.8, 12.5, 13.3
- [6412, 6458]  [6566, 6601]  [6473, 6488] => 0.26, 12.6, 12.6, 13.2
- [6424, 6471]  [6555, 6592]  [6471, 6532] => 1.78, 12.8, 12.6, 13.3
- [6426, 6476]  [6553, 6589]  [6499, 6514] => 0.30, 12.8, 12.8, 13.3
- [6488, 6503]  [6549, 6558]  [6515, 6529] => 0.03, 12.5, 12.5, 12.7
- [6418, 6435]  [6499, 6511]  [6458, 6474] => -0.25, 12.6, 12.8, 12.7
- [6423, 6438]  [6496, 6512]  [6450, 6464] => 0.03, 12.8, 12.7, 12.7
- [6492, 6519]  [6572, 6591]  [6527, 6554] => 0.58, 12.7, 12.6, 13.1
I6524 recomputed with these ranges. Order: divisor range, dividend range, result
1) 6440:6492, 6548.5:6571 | 1.08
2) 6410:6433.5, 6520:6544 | 1.06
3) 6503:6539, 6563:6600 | 1.06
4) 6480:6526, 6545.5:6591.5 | 1.06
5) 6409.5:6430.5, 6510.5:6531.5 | 1.06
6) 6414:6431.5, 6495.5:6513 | 1.05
